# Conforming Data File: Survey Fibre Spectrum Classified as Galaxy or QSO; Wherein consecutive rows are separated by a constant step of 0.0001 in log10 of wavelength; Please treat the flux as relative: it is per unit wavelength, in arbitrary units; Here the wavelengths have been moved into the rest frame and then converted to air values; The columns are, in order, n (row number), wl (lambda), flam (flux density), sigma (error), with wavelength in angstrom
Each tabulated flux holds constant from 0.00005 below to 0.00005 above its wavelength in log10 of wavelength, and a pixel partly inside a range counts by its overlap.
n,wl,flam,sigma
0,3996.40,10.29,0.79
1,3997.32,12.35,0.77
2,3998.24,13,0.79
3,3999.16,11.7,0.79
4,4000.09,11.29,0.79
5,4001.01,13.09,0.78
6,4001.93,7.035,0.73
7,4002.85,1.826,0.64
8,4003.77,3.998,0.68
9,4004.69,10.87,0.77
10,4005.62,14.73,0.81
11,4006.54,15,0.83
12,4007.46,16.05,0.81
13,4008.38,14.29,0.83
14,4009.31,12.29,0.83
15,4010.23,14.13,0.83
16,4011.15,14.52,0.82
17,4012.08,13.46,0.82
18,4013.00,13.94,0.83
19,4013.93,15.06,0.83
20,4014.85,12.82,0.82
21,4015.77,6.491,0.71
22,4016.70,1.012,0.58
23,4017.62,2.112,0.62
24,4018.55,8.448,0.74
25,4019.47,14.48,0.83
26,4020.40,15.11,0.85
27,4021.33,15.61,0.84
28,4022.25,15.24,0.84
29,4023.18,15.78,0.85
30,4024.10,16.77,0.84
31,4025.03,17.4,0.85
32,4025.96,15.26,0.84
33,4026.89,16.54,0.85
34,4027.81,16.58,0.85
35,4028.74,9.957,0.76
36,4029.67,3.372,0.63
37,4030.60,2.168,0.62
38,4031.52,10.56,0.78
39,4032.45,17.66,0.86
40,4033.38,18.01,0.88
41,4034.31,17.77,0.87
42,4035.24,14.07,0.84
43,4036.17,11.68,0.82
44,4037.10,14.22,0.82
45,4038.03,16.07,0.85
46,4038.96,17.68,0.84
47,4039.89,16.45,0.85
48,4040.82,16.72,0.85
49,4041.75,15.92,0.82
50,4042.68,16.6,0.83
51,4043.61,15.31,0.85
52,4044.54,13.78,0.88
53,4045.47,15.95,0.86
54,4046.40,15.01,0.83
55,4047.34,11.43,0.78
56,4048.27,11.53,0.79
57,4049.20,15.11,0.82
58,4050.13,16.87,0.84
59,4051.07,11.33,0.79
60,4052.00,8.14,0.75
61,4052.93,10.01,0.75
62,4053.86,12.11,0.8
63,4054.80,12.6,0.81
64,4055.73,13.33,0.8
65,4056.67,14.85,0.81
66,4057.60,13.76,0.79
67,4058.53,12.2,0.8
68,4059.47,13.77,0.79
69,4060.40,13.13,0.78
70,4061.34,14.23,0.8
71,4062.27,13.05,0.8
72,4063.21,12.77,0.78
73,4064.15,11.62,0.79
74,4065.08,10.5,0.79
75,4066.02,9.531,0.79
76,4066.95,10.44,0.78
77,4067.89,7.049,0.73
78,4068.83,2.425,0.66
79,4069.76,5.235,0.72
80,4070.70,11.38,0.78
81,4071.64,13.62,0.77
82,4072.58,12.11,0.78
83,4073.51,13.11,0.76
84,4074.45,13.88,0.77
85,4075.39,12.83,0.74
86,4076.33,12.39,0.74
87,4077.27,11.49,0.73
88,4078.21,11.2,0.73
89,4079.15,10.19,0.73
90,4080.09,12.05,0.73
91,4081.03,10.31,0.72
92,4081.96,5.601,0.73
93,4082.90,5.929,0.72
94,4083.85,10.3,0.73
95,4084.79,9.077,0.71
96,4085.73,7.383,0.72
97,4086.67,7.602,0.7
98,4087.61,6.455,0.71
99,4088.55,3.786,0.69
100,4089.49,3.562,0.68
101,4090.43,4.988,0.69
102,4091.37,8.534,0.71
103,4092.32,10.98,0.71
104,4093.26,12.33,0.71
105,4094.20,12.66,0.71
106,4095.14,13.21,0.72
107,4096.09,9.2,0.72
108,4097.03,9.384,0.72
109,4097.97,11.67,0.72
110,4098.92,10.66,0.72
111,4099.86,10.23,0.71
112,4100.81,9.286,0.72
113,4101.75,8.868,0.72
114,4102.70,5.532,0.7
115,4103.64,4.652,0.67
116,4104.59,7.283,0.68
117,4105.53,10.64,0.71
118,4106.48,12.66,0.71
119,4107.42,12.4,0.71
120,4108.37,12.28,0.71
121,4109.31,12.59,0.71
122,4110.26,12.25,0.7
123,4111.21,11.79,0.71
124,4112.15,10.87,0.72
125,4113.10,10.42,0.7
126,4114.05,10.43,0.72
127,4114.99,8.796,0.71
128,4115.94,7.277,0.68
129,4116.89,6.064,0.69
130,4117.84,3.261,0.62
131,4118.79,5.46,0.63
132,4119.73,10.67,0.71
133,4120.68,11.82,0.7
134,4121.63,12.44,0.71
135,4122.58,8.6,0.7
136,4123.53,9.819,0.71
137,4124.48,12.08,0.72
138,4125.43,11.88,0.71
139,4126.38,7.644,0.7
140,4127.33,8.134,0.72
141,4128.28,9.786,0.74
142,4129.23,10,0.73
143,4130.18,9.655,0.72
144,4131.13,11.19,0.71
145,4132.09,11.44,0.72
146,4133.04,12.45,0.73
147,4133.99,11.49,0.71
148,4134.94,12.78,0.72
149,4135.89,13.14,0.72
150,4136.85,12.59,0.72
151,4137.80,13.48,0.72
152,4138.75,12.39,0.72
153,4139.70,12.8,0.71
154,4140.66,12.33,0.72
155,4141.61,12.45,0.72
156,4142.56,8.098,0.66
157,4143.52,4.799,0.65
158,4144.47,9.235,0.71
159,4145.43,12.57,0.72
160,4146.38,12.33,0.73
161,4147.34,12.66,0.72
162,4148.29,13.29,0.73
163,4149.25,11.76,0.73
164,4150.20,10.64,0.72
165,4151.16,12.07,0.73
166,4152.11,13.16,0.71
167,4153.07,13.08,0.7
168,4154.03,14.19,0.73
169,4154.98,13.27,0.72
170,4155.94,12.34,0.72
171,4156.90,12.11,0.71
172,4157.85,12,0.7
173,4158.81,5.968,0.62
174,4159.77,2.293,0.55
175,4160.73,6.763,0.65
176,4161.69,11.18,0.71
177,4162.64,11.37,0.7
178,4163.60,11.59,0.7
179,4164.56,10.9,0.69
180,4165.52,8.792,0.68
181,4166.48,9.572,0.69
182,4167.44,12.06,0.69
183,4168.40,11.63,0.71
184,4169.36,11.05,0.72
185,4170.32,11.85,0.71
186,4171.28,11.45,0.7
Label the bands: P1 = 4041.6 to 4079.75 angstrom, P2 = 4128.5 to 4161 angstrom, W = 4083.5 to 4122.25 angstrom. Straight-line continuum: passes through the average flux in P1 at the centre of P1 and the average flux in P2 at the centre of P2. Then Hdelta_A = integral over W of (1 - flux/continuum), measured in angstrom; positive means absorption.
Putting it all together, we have 8.1 angstrom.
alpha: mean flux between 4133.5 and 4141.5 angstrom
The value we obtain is 12.6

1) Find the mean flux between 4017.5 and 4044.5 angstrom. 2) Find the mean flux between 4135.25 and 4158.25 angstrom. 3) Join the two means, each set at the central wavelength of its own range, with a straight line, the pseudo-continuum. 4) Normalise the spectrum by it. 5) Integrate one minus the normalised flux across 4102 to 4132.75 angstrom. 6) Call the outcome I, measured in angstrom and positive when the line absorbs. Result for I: 6.88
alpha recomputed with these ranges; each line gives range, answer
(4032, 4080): 13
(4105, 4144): 10.5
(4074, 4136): 9.76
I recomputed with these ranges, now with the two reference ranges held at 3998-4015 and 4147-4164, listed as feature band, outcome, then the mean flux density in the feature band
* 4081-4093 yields 4.5 angstrom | 7.25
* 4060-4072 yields 1.4 angstrom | 10.3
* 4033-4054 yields -4.7 angstrom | 14.4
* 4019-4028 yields -3.0 angstrom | 15.9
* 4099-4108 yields 1.8 angstrom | 9.17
